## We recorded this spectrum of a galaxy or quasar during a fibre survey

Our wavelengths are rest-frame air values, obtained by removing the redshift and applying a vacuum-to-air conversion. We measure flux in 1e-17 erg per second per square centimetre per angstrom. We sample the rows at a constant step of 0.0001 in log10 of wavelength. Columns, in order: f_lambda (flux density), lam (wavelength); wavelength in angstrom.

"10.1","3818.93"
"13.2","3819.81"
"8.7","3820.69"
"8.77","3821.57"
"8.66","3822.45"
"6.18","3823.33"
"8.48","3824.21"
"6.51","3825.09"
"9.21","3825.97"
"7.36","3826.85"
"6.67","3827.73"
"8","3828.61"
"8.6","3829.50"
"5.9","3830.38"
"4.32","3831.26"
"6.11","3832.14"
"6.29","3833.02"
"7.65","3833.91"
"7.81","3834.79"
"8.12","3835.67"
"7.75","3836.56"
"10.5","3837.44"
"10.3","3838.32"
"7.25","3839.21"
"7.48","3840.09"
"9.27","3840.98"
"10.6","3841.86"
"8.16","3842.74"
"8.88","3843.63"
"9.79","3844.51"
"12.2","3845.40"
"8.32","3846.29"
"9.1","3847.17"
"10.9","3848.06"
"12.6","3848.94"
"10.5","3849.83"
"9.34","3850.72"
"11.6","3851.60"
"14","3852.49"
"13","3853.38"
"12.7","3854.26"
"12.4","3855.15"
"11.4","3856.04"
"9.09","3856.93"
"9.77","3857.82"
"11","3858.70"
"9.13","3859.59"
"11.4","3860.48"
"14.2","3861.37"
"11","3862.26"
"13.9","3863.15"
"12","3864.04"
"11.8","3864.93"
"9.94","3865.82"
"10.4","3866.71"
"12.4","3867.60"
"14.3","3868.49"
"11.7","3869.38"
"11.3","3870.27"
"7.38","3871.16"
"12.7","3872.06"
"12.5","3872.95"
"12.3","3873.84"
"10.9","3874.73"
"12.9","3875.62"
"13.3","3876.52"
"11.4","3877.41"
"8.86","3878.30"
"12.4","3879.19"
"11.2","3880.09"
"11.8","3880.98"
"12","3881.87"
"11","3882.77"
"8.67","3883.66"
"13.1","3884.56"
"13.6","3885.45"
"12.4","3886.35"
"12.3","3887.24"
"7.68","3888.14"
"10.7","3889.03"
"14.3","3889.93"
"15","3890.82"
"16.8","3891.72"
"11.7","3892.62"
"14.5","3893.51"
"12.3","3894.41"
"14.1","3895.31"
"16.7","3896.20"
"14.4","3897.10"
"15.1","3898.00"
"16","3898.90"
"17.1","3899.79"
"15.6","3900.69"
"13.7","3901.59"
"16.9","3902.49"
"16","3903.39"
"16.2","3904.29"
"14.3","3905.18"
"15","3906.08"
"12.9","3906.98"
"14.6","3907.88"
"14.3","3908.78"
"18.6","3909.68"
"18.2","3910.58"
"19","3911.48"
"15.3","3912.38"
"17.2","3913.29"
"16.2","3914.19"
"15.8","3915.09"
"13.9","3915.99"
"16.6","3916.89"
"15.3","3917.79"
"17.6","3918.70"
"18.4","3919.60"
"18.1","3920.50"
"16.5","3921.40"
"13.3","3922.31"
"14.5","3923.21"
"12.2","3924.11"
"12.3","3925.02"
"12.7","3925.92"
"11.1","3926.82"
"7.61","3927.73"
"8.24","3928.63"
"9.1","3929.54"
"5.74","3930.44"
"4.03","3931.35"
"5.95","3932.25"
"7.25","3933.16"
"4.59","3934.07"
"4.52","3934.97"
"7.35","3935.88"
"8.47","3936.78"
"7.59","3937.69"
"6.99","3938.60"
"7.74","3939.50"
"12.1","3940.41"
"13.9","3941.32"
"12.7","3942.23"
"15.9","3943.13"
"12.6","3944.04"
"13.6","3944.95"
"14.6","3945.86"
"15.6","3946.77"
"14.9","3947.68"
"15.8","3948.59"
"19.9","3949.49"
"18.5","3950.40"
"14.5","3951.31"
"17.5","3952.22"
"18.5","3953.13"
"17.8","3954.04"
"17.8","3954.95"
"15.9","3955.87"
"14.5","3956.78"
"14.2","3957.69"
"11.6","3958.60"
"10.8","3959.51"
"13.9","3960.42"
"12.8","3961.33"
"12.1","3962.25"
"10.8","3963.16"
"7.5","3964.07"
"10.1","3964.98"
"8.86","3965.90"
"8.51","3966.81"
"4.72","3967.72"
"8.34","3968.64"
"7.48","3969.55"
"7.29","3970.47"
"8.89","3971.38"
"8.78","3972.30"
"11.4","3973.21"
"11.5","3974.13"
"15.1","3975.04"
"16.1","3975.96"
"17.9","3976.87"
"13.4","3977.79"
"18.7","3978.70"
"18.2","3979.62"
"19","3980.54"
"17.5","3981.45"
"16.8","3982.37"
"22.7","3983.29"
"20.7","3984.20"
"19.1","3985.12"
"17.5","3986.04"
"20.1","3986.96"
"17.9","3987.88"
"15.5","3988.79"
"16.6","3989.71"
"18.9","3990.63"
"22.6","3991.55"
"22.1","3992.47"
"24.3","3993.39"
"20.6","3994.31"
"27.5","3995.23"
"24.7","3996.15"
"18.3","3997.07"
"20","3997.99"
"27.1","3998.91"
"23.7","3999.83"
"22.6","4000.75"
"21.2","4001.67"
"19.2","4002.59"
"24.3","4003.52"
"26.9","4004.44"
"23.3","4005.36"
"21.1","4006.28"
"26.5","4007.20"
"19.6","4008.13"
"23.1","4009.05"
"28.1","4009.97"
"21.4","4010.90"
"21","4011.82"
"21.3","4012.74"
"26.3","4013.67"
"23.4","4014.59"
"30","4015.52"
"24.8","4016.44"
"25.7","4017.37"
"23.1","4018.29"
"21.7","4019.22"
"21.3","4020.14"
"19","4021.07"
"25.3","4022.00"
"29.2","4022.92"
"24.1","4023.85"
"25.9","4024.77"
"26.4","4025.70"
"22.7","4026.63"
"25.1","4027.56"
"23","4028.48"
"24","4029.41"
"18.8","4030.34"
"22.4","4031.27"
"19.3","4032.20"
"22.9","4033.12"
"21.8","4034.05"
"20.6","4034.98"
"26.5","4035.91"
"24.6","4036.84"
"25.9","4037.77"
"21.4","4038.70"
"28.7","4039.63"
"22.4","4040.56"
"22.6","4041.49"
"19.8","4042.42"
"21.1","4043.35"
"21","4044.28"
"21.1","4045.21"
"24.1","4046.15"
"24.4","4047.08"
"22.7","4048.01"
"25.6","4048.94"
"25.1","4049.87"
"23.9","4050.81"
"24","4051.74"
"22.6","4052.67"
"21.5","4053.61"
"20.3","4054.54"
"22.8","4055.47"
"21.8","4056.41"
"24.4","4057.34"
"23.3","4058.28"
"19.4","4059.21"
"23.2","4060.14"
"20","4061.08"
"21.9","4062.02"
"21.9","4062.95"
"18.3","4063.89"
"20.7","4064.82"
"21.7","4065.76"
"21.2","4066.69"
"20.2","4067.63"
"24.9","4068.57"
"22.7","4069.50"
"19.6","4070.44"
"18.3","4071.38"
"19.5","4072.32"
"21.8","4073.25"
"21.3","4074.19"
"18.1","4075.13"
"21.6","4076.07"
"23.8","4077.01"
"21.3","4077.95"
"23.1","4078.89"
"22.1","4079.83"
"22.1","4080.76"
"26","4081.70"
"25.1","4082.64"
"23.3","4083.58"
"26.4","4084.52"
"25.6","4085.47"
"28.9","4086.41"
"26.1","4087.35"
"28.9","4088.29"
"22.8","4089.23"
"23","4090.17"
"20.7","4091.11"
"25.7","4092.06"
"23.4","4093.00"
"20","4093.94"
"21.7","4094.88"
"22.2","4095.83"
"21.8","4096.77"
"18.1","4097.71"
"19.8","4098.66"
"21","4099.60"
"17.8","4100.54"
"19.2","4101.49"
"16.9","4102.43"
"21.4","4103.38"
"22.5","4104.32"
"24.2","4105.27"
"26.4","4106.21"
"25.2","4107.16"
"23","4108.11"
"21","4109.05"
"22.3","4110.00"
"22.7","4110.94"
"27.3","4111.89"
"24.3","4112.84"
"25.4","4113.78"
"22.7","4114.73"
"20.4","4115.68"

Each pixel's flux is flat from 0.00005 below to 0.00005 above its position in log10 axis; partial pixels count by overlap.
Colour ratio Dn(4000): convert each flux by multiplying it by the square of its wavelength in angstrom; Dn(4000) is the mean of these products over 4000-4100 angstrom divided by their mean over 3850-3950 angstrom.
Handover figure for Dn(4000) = 1.95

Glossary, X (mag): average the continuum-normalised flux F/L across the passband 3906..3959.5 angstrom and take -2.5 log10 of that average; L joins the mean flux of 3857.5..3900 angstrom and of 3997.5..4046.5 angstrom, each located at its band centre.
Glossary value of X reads 0.22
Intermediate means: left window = 12.3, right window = 23.3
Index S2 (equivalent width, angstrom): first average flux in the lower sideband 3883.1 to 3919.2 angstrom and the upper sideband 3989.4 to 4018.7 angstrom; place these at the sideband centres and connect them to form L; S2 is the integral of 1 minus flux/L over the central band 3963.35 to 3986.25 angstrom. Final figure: 8.3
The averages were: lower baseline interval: 14.7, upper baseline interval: 23.1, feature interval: 13.4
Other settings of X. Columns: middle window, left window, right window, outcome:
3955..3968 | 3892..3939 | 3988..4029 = 0.49 mag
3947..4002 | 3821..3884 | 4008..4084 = 0.13 mag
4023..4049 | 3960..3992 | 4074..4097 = -0.20 mag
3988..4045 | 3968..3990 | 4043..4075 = -0.25 mag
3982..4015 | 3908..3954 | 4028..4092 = -0.20 mag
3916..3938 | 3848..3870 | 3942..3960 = 0.30 mag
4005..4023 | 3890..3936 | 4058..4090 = -0.23 mag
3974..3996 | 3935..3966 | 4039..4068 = -0.17 mag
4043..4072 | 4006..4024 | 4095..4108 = 0.03 mag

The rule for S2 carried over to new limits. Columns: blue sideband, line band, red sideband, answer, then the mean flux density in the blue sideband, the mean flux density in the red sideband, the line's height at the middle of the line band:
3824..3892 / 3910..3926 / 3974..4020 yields -0.8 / 10.5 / 21.3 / 15.1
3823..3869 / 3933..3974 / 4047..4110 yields 9.9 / 9.74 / 22.4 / 15.6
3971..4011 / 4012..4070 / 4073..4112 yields -4.9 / 19.8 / 22.7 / 21.2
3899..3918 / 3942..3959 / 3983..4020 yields 2.8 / 15.9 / 22.4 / 18.8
